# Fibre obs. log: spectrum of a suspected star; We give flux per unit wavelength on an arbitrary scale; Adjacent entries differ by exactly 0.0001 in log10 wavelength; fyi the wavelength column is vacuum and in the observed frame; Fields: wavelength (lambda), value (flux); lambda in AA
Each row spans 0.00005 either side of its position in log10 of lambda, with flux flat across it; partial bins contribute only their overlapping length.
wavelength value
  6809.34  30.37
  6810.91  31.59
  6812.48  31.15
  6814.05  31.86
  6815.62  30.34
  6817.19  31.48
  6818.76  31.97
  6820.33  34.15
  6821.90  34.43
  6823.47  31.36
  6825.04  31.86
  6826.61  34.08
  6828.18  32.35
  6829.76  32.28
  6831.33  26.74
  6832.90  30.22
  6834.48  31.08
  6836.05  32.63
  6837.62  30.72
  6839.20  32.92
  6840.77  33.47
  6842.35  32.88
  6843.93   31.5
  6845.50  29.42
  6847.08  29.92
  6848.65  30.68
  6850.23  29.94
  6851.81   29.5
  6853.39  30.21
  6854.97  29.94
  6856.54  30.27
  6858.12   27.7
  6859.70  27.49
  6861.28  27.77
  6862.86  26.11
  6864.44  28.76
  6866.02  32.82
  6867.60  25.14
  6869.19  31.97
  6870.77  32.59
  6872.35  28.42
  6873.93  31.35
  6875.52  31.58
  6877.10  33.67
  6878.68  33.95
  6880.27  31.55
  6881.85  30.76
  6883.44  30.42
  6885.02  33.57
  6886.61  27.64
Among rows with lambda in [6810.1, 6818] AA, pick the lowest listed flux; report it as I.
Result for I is 30.34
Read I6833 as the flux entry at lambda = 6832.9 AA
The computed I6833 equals 30.22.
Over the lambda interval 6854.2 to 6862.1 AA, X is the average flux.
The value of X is 28.6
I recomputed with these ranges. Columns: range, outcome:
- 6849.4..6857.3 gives 29.5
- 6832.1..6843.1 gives 30.22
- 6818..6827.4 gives 31.36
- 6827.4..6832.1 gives 26.74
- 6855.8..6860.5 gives 27.49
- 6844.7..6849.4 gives 29.42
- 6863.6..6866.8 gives 28.76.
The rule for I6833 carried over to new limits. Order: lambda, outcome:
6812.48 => 31.15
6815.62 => 30.34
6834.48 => 31.08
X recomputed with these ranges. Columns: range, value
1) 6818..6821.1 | 33.1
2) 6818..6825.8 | 32.8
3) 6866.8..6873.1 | 29.5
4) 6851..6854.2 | 29.8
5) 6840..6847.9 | 31.4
